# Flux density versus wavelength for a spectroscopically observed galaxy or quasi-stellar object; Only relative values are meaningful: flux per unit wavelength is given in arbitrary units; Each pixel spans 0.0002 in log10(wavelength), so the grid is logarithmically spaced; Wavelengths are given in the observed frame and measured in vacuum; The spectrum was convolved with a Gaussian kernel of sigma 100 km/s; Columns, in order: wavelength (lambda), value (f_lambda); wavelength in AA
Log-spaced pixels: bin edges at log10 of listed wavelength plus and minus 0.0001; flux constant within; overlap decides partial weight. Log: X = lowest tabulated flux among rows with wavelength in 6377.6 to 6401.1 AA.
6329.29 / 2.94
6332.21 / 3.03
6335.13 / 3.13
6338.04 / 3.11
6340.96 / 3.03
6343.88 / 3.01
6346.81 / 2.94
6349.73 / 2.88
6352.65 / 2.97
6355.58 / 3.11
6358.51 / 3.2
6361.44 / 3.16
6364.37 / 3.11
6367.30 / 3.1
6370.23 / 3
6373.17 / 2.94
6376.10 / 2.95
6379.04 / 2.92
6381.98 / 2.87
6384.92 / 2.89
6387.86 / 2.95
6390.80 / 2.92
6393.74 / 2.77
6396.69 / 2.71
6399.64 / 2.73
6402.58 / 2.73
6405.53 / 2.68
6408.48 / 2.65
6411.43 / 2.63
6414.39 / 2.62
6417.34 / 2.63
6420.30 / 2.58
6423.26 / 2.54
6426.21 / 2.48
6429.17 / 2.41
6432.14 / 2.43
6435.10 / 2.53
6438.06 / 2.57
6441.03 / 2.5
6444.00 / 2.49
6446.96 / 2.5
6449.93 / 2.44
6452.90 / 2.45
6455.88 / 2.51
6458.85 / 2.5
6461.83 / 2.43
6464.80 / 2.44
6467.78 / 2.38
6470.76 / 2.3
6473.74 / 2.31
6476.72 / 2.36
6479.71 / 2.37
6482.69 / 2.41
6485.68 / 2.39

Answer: 2.71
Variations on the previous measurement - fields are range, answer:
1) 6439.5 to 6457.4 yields 2.44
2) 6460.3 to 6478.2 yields 2.3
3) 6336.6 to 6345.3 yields 3.01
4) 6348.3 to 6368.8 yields 2.88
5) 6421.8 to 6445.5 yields 2.41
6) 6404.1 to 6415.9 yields 2.62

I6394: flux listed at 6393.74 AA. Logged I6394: 2.77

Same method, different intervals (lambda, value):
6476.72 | 2.36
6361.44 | 3.16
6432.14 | 2.43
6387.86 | 2.95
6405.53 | 2.68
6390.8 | 2.92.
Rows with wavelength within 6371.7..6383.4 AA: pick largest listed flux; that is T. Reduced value 2.95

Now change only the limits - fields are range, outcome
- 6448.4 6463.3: 2.51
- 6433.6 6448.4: 2.57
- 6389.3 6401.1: 2.92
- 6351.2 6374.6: 3.2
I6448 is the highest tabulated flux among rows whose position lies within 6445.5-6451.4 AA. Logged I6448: 2.5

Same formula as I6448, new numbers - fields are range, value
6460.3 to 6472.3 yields 2.44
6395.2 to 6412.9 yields 2.73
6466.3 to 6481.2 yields 2.38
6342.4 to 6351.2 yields 3.01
